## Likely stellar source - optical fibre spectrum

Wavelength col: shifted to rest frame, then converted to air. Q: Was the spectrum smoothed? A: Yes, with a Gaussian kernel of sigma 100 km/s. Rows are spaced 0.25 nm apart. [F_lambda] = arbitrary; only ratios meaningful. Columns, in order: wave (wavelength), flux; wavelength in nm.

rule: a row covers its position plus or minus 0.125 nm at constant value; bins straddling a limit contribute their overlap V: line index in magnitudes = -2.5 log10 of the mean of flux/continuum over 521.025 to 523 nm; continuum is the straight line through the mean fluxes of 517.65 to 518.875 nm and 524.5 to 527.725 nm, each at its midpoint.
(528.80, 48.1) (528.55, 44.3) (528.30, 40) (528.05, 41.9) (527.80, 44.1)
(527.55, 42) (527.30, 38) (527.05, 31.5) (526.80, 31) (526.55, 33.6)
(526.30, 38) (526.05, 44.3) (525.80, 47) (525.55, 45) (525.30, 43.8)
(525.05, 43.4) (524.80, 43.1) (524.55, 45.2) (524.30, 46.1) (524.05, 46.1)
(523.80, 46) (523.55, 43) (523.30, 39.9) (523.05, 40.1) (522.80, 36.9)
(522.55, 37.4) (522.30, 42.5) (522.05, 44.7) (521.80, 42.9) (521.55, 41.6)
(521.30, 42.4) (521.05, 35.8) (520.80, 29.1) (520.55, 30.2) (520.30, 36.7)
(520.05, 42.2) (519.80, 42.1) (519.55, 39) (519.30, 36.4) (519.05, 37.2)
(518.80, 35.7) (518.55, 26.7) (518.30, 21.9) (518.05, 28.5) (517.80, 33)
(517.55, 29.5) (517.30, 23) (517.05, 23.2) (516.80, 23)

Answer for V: -0.19 mag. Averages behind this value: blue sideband 28.9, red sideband 40.4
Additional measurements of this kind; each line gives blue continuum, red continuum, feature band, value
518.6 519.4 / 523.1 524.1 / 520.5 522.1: 0.04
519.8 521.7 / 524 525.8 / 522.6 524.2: 0.01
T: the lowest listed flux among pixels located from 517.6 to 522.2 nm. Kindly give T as 21.9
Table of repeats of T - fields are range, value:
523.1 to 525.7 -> 39.9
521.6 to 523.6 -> 36.9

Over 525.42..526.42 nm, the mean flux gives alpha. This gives 43.6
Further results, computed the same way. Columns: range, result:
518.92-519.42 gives 36.8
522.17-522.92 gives 39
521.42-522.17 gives 43.1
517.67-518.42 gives 27.9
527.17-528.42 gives 41.2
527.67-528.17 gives 43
